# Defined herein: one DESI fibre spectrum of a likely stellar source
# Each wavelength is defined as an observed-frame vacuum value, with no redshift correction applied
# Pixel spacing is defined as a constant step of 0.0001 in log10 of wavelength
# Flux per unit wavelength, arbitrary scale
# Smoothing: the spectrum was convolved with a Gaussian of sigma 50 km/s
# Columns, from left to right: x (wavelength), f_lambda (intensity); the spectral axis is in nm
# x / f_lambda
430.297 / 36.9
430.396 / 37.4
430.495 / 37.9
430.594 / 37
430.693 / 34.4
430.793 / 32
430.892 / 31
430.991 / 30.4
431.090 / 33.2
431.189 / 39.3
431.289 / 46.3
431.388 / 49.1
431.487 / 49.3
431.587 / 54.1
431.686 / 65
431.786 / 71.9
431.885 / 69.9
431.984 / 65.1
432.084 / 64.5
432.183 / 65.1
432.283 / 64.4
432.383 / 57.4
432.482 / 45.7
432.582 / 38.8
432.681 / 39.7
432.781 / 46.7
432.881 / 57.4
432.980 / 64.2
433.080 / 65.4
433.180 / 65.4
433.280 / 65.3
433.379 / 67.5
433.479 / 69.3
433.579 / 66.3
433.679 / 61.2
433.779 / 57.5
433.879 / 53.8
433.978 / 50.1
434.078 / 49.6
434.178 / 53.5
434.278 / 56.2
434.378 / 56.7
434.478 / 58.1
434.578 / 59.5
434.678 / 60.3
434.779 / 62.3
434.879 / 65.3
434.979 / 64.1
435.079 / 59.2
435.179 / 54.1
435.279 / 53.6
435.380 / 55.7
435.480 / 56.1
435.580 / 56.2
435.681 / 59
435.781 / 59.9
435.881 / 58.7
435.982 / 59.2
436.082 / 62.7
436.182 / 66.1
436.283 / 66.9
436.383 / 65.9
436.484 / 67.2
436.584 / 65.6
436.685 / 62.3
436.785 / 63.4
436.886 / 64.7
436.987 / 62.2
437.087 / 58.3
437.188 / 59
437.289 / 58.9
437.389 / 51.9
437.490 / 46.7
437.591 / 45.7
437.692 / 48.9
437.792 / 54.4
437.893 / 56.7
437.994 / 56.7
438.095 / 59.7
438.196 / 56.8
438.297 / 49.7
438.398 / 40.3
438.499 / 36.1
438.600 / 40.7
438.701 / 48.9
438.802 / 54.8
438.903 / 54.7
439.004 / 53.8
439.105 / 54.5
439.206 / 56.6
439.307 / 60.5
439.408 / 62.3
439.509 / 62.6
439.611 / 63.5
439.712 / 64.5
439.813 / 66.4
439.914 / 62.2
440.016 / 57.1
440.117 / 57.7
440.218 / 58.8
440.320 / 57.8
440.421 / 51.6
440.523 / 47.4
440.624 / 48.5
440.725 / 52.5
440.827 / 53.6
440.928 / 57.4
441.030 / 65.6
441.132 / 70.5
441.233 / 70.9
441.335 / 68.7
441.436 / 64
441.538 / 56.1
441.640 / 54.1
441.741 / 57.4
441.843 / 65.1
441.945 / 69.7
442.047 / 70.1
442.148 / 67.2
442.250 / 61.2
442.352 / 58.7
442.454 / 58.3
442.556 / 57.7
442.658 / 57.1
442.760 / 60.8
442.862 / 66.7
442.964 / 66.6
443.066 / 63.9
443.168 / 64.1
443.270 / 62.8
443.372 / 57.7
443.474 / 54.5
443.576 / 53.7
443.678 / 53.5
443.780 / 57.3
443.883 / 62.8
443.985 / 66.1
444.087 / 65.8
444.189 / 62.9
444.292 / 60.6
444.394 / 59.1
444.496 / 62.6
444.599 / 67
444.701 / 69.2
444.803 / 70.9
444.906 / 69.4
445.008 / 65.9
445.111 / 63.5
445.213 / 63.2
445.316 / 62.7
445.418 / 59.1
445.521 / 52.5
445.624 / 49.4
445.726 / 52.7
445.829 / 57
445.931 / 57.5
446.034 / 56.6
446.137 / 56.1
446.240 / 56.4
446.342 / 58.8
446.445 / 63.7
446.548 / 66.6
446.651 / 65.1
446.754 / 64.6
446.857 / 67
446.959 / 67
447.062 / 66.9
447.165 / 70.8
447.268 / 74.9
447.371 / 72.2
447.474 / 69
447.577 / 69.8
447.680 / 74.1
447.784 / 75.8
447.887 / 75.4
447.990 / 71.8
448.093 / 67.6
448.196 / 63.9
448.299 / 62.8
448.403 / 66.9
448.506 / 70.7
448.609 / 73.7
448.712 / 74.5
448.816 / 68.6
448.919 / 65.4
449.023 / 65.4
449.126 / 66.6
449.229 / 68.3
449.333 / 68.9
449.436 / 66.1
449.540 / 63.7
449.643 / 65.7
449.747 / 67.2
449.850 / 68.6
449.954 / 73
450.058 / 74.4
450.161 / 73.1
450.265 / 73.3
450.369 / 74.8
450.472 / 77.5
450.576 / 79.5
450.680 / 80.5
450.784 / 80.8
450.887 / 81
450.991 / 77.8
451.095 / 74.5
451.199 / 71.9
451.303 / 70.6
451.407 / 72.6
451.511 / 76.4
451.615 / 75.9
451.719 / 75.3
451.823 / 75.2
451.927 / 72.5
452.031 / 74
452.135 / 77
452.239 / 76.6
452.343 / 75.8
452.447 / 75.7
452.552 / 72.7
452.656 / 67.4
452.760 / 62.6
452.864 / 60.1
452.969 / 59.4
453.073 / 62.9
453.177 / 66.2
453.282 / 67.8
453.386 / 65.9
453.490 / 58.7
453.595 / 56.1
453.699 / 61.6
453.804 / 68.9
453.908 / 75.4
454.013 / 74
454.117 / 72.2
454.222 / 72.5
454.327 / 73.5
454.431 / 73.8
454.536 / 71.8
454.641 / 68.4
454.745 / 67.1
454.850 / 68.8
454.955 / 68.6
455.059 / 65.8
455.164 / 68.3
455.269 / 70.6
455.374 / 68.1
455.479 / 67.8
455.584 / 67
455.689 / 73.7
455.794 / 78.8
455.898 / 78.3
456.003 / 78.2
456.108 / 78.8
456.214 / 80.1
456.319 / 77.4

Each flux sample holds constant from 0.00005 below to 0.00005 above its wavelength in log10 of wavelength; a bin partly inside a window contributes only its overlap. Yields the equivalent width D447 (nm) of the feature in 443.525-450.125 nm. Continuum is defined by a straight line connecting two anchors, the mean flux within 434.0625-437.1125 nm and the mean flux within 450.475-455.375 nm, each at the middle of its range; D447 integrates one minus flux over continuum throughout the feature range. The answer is 0.20 nm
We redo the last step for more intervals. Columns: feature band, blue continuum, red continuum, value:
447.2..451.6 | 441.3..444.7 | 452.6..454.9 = -0.46 nm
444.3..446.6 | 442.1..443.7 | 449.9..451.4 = 0.16 nm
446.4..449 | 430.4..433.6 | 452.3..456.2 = -0.19 nm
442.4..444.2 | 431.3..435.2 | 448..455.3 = 0.12 nm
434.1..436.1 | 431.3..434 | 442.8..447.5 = 0.04 nm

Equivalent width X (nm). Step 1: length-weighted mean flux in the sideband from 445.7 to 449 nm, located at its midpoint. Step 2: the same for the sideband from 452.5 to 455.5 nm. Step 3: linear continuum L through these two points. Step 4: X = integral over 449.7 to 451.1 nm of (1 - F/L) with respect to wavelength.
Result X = -0.18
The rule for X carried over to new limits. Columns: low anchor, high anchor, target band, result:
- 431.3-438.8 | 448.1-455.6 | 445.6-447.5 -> 0.10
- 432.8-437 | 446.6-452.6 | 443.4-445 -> 0.12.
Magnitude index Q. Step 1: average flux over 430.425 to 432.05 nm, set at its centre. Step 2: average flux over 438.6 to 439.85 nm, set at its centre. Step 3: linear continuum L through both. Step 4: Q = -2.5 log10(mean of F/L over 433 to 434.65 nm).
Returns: -0.19 mag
